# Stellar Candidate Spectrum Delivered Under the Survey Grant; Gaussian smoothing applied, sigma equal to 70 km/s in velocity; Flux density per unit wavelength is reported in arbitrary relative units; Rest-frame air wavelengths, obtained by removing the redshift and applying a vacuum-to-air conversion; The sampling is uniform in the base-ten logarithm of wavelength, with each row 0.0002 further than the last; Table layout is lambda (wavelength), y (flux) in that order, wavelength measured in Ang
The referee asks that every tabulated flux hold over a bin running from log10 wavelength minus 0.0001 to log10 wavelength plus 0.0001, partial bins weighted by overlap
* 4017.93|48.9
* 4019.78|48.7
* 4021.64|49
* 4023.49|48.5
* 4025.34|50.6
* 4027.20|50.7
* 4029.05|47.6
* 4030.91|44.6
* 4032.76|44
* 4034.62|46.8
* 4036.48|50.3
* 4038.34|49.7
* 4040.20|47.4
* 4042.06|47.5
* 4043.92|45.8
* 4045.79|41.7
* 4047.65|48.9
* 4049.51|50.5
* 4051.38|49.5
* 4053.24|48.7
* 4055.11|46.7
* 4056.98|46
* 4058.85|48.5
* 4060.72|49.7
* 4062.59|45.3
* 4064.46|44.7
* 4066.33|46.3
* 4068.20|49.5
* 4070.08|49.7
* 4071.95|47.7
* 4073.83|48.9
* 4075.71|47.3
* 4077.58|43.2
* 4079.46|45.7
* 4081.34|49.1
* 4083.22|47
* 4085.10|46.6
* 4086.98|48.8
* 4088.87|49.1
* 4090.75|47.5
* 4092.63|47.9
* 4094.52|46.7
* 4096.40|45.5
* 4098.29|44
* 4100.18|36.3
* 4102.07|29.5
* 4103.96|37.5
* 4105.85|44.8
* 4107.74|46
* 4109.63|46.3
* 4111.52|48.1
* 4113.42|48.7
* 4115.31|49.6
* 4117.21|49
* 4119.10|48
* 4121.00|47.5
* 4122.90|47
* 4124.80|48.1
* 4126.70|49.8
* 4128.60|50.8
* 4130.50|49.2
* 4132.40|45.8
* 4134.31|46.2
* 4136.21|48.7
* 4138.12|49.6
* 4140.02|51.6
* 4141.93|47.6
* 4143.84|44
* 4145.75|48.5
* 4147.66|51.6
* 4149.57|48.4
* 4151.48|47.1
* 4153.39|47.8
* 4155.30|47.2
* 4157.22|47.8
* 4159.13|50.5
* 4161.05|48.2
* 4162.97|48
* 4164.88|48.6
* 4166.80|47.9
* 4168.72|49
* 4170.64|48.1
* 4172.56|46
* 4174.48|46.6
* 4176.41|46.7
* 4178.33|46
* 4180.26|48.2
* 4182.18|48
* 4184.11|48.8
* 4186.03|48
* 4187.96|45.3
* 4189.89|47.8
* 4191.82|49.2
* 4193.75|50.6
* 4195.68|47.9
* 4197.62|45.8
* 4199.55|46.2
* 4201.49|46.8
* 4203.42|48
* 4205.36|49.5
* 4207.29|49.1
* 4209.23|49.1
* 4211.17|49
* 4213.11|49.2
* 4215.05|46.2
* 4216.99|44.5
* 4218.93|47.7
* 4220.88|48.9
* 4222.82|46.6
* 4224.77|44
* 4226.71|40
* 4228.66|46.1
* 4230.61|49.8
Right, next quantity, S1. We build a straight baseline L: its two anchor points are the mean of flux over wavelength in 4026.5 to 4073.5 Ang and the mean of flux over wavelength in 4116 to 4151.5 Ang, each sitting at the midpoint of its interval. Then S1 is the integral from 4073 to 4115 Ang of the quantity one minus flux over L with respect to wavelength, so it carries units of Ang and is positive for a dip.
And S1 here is 2.4 Ang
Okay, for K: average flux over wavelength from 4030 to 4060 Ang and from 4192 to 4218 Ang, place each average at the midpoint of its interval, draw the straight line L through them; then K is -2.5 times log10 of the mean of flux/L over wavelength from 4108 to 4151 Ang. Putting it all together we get -0.02 mag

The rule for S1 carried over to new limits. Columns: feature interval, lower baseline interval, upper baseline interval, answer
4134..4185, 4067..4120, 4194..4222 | -1.1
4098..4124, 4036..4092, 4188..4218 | 1.7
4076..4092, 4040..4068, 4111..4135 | 0.2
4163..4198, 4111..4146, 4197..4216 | 0.2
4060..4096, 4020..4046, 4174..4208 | 0.2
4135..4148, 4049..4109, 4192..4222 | -0.5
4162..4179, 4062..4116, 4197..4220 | -0.2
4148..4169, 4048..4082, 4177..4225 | -0.3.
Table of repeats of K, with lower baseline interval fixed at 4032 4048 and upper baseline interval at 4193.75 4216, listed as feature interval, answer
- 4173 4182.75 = 0.02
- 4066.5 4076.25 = -0.03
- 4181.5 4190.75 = 0.01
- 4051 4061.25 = -0.03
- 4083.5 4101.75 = 0.04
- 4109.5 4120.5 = -0.02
